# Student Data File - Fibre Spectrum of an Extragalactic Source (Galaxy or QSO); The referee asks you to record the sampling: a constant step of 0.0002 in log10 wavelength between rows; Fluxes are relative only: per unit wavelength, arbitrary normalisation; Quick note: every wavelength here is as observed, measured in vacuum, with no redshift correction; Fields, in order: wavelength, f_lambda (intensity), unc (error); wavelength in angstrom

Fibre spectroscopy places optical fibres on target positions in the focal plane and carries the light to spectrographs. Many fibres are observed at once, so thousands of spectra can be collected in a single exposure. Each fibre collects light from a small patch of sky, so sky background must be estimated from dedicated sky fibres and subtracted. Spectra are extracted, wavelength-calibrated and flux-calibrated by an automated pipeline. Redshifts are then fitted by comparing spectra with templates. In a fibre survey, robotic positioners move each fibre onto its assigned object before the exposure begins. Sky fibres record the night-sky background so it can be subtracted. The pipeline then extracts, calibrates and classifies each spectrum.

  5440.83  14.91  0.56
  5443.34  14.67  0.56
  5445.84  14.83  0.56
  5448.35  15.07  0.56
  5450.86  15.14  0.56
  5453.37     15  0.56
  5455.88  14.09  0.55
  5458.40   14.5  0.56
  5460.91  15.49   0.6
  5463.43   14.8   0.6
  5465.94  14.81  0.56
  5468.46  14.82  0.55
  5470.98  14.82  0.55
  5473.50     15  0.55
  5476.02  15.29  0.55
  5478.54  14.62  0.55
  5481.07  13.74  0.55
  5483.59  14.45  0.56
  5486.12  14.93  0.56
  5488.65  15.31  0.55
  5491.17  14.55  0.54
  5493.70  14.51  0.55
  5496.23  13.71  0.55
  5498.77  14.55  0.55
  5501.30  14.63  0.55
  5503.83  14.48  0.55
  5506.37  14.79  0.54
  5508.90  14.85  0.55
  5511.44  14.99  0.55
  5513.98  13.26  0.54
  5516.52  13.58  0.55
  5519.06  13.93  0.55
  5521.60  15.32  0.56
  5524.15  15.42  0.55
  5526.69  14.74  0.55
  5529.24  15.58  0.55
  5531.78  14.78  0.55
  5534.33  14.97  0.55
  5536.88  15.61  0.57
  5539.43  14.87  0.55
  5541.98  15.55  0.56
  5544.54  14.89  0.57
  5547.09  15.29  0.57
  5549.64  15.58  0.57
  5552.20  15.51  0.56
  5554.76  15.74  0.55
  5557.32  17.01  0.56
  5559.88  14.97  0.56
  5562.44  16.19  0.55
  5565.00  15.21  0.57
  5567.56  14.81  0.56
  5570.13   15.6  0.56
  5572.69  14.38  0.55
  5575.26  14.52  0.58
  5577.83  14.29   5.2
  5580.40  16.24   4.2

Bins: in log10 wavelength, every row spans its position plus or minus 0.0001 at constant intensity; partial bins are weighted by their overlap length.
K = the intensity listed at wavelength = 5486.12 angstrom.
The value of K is 14.93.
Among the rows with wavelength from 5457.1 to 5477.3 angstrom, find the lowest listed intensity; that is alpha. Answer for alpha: 14.5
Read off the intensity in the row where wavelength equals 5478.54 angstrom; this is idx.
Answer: 14.62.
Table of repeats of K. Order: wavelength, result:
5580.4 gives 16.24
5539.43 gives 14.87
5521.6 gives 15.32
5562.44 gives 16.19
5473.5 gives 15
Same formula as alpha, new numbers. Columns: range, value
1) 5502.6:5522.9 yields 13.26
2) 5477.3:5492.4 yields 13.74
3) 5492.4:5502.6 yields 13.71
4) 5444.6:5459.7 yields 14.09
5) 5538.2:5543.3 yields 14.87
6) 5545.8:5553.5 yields 15.29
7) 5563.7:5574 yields 14.38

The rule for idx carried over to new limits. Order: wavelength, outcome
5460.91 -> 15.49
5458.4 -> 14.5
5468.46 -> 14.82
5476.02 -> 15.29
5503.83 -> 14.48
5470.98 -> 14.82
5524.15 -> 15.42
